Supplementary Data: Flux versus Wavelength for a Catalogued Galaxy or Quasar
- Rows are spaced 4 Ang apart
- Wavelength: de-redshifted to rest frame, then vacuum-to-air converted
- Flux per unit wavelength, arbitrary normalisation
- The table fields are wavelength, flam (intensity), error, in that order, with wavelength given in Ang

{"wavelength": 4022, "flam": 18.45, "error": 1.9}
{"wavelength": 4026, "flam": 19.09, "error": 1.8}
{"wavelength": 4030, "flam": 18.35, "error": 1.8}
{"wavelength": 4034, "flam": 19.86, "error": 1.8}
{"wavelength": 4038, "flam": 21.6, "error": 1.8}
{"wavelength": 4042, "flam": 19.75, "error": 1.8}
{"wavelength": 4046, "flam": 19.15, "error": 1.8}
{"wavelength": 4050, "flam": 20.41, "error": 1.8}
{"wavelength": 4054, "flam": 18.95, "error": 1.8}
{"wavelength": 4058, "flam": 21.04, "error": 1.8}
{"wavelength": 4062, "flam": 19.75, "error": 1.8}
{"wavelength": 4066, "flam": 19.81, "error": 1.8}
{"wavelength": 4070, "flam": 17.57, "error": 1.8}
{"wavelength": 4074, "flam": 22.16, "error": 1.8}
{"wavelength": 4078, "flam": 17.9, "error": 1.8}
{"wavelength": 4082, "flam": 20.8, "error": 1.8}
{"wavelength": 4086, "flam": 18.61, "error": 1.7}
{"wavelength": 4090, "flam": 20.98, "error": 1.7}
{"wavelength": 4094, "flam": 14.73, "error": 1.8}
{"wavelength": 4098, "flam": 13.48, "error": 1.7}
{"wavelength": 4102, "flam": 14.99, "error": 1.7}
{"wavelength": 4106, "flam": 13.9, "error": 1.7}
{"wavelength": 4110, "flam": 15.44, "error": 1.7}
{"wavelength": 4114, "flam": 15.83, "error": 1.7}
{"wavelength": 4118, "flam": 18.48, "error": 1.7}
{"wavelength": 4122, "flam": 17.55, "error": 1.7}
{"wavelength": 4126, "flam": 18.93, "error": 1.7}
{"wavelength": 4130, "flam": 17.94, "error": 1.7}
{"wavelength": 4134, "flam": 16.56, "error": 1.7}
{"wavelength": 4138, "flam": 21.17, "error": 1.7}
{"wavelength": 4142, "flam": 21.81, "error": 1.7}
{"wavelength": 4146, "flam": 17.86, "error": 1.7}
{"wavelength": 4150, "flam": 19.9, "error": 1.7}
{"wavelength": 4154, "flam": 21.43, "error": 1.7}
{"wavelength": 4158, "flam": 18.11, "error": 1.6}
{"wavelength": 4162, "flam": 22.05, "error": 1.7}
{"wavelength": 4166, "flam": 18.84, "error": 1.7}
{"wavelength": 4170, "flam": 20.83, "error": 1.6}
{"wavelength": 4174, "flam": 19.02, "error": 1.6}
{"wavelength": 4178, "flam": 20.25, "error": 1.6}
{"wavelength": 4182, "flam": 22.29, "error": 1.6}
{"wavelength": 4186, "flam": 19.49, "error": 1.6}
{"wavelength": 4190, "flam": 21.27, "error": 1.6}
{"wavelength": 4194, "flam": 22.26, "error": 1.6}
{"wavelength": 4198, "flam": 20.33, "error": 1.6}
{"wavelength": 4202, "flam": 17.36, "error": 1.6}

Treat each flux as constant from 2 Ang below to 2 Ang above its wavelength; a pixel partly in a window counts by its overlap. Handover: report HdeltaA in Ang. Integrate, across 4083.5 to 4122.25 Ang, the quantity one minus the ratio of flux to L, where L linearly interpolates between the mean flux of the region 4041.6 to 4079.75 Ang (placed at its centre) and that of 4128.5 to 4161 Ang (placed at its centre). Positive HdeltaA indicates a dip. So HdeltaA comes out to 6.2 Ang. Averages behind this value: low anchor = 19.7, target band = 16.4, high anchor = 19.5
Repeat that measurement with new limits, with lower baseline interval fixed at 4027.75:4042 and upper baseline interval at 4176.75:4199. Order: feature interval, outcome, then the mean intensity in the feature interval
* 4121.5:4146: 2.0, 19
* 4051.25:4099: 2.9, 19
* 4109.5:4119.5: 1.9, 16.7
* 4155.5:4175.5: 1.0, 19.8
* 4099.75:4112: 3.4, 14.8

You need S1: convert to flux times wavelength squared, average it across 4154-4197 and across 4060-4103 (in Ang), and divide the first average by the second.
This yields 1.17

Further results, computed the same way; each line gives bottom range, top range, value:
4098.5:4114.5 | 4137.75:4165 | 1.39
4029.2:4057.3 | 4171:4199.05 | 1.12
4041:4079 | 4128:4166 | 1.04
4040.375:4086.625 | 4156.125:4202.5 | 1.09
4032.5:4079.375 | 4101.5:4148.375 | 0.92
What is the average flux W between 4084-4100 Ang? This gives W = 17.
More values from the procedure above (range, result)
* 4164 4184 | 20.2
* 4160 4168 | 20.4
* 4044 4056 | 19.5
